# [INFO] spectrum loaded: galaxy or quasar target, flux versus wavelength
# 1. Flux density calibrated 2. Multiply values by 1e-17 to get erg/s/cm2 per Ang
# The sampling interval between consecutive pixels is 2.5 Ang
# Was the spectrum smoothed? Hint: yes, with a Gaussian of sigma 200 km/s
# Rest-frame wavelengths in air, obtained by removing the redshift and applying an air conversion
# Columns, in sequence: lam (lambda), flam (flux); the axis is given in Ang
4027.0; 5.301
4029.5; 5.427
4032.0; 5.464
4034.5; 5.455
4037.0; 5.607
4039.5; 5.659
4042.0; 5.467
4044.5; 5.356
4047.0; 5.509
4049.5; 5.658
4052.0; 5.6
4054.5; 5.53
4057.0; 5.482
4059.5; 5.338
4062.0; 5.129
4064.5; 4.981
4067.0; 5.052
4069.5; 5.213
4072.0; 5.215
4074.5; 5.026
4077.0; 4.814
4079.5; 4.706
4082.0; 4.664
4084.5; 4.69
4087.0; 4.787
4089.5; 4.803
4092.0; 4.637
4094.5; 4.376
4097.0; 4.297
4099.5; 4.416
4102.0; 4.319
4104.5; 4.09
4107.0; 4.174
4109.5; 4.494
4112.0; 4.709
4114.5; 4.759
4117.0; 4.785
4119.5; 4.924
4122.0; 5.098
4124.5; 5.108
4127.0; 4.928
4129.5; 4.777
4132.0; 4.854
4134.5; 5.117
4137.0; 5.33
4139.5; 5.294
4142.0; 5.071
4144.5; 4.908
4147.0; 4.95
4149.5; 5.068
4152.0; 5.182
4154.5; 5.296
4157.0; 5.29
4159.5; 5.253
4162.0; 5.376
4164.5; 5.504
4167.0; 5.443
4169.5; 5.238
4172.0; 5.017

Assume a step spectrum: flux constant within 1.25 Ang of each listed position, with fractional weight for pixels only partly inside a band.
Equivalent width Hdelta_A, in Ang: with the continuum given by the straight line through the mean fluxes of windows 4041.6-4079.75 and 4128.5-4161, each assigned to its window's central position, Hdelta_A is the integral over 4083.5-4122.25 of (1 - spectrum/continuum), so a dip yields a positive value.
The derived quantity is 4.6 Ang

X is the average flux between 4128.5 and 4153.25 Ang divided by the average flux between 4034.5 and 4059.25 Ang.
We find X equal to 0.9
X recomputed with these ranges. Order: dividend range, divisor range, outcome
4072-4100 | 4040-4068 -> 0.87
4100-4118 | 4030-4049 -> 0.81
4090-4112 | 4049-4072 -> 0.83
